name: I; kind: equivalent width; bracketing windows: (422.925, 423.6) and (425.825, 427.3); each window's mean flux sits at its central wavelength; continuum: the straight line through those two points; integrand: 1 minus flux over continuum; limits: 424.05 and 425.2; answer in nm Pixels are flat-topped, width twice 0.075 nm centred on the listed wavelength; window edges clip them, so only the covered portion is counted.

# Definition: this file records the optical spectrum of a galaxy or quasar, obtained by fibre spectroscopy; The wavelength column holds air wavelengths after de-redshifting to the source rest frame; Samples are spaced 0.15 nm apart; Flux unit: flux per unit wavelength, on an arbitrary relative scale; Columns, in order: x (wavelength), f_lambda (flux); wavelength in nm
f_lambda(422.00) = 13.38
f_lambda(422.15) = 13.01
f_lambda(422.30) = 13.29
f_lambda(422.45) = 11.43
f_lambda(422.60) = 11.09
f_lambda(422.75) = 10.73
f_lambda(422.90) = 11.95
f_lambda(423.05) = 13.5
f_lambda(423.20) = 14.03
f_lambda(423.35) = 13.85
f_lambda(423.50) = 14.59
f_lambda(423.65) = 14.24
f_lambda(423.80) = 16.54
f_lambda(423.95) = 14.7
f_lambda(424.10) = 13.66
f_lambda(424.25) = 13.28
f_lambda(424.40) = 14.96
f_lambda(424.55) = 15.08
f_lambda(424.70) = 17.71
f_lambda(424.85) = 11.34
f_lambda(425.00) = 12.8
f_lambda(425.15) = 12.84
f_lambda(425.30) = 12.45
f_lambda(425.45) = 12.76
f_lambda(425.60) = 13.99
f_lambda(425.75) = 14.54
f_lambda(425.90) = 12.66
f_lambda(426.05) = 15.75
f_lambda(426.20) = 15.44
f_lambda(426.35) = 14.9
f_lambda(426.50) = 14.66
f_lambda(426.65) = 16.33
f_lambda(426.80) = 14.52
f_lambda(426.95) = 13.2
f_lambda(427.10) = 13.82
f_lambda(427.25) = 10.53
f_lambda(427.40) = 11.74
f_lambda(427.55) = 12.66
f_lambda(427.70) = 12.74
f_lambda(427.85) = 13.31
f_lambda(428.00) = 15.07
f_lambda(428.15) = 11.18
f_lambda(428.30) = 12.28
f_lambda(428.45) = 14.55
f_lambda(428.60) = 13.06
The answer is 0.00 nm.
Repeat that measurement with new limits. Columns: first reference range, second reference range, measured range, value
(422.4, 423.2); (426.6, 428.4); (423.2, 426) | -0.37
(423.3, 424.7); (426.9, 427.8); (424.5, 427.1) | -0.13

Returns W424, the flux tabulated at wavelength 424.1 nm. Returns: 13.66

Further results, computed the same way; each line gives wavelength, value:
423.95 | 14.7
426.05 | 15.75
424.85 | 11.34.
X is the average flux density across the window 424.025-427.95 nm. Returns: 13.8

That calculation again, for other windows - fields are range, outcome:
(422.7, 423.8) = 13.6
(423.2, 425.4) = 14.1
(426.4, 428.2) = 13.4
